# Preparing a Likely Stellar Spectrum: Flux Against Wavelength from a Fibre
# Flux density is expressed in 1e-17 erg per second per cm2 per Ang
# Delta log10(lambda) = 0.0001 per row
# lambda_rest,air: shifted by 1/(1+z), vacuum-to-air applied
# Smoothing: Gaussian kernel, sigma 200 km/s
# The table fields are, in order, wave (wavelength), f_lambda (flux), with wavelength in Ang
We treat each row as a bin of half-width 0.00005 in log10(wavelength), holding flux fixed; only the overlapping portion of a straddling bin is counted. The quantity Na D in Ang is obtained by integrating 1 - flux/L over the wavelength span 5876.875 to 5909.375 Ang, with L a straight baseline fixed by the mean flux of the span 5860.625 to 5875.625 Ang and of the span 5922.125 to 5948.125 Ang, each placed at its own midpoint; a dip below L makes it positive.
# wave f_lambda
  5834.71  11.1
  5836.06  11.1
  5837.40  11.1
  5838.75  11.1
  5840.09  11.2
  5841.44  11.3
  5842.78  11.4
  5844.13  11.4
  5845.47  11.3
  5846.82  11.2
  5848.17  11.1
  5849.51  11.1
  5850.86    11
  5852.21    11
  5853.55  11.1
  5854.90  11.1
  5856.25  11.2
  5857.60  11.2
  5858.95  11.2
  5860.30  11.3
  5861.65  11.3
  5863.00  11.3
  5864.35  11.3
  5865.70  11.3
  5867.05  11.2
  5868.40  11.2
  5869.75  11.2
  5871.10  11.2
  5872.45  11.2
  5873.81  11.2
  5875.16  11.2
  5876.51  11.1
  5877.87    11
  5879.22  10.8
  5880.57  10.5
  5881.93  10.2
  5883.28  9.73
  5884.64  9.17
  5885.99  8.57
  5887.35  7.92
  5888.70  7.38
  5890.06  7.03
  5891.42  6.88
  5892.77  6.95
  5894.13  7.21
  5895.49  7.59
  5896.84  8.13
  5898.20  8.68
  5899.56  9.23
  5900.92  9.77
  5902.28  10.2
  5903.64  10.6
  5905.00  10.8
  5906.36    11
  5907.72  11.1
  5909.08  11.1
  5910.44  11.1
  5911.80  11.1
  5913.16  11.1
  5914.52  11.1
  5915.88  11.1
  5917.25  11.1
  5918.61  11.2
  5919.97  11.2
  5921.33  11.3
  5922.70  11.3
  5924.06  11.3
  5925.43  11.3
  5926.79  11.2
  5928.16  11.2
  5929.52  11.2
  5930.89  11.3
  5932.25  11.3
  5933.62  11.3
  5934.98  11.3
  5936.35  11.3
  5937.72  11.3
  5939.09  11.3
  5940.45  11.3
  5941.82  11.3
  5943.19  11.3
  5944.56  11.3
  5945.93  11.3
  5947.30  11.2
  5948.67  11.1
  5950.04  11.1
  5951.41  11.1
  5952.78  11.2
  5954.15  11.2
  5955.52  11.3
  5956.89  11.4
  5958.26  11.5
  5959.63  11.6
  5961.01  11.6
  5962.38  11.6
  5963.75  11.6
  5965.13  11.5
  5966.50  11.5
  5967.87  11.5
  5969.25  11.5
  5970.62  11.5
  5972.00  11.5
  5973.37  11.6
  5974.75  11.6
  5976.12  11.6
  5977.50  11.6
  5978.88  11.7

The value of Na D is 5.9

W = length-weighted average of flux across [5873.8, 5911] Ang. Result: 9.47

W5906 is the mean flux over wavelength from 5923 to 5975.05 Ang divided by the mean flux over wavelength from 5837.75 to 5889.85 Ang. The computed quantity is 1.06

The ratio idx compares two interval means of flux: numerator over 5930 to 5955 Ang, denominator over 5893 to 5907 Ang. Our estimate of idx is 1.22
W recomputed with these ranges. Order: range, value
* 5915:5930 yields 11.2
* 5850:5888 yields 10.8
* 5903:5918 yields 11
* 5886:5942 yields 10.2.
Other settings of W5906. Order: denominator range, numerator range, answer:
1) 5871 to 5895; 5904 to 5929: 1.19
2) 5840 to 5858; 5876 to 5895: 0.79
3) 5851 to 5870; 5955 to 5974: 1.03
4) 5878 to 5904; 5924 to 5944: 1.28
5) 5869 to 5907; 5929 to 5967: 1.19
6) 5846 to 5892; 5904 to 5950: 1.07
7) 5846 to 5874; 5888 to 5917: 0.85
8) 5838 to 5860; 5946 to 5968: 1.02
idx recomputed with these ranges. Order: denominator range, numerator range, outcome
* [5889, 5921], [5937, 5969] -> 1.16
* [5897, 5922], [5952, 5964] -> 1.07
